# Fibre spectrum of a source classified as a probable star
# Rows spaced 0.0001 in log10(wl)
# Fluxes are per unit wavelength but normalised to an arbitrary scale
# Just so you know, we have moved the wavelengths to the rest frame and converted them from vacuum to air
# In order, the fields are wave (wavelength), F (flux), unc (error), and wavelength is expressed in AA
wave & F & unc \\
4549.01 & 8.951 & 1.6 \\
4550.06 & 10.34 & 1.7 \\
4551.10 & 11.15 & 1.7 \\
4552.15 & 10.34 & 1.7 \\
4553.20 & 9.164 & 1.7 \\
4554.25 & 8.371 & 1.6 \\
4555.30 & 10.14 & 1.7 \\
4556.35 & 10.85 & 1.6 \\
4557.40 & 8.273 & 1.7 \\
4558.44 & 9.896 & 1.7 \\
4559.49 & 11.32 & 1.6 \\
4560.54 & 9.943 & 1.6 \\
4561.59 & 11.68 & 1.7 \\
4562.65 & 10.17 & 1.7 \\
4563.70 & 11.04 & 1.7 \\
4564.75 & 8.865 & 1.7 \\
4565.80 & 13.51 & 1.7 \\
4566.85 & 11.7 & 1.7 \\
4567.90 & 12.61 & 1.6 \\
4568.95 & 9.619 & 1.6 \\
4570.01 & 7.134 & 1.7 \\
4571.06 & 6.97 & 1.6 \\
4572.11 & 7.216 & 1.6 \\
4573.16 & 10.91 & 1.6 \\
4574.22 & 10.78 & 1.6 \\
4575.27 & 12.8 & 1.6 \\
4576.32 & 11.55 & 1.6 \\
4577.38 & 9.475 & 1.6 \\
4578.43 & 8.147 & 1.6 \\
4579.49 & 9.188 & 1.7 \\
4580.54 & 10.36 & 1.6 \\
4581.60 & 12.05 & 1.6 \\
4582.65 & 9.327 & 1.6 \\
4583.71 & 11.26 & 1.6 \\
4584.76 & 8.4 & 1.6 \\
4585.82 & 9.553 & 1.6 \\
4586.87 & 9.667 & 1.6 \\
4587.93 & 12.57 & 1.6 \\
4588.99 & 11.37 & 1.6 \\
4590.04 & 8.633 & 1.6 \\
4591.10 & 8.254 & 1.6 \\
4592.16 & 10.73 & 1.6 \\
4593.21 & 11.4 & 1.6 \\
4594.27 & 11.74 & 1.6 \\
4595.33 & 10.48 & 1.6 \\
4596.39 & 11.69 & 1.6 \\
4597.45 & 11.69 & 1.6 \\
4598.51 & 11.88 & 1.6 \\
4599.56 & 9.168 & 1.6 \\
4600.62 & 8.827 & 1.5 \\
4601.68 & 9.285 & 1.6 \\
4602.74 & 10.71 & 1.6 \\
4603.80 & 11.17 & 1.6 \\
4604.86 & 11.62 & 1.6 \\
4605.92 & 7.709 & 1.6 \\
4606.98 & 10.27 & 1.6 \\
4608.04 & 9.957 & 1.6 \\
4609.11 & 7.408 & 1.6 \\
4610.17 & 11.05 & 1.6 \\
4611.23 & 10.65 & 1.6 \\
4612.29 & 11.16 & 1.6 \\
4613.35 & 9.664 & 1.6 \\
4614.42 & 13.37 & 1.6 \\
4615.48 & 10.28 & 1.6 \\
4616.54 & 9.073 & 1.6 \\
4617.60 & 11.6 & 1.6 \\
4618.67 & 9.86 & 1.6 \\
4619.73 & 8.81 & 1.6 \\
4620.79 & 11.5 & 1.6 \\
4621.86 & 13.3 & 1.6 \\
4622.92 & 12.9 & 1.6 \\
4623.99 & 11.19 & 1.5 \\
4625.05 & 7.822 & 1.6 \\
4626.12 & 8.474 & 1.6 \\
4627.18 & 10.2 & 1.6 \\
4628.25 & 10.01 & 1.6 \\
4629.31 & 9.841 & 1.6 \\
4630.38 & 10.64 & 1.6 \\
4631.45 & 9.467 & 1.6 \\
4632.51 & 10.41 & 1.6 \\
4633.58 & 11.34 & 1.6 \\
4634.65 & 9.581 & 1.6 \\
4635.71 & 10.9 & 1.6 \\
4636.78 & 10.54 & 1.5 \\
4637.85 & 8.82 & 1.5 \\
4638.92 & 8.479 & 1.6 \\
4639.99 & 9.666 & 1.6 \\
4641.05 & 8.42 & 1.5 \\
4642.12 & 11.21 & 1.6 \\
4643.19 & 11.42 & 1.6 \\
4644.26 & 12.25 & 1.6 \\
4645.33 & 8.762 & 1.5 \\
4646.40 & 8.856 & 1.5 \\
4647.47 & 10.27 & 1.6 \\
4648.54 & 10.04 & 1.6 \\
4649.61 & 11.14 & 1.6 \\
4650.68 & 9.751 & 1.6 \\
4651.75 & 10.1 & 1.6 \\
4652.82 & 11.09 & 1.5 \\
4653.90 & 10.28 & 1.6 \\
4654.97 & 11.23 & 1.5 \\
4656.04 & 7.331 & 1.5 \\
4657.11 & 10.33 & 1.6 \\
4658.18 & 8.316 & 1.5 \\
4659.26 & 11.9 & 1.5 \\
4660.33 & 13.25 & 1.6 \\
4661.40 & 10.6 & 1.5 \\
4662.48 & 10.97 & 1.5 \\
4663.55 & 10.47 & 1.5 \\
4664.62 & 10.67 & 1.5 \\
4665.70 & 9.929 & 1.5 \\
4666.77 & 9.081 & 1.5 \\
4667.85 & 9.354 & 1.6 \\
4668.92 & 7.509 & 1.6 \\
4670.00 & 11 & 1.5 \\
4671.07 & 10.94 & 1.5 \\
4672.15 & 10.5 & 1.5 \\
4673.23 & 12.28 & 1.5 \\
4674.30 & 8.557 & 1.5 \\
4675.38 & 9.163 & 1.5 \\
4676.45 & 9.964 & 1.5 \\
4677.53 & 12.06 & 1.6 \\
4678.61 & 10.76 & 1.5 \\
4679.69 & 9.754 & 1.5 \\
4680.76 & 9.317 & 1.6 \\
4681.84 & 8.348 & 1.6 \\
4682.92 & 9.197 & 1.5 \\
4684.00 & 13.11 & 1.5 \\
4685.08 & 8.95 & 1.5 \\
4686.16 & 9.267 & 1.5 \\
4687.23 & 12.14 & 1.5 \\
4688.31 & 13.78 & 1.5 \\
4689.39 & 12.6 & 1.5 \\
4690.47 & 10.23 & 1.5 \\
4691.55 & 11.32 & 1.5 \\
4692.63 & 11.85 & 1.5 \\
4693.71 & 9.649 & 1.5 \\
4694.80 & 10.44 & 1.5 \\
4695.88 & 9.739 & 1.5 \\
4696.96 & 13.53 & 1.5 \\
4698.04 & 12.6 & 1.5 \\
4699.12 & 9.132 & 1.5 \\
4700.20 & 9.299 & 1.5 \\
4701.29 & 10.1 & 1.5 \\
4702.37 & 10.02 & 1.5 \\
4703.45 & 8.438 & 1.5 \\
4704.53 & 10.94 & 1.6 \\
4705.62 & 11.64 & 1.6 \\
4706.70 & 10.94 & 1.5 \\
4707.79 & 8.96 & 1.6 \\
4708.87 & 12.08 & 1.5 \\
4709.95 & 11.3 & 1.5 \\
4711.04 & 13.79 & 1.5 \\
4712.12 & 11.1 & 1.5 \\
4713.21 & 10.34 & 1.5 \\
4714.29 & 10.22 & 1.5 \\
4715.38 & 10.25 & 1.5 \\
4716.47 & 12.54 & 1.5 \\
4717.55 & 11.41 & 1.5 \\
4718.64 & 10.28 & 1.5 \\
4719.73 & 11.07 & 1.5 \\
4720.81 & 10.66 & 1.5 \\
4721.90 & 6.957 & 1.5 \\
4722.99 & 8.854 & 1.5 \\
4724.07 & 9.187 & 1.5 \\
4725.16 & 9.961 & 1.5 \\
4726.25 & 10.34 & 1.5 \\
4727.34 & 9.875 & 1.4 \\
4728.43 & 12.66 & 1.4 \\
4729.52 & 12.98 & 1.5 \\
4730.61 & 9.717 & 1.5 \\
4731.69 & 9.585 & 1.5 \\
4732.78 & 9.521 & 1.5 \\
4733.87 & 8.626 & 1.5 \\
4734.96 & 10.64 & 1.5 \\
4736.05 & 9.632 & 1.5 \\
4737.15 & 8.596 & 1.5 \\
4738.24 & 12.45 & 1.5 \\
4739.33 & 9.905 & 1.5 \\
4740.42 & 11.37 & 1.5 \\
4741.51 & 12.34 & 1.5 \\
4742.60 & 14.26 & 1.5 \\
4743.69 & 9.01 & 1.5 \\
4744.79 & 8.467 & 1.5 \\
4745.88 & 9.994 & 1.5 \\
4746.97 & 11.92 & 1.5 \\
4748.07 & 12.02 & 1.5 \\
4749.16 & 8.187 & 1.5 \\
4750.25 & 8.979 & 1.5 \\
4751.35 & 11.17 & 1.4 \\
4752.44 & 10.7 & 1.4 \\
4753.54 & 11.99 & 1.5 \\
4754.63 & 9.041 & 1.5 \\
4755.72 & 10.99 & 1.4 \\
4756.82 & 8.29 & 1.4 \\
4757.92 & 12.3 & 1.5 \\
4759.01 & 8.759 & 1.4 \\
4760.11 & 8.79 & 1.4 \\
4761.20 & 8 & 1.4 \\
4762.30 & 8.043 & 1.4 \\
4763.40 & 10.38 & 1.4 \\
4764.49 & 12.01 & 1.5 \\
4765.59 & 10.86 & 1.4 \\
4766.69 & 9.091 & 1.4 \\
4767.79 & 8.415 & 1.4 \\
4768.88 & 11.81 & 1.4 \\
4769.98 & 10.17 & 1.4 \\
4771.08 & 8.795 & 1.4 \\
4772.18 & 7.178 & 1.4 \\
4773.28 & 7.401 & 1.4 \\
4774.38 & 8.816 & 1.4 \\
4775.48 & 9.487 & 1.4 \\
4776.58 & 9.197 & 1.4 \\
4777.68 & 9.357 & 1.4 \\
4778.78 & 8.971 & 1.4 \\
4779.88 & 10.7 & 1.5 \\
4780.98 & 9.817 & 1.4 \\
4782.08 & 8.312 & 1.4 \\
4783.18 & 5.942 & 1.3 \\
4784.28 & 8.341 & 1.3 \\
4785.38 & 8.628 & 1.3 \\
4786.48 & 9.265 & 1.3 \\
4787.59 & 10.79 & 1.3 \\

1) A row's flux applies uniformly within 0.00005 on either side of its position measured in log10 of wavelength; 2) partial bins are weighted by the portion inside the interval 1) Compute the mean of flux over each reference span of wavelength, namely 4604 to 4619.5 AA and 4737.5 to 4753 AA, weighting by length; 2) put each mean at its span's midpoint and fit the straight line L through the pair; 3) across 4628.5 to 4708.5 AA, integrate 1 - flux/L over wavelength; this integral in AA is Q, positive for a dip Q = 0.9 AA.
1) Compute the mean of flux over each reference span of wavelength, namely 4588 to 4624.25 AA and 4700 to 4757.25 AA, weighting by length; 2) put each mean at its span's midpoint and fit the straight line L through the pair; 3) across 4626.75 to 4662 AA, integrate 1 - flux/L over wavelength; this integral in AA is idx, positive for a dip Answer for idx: 1.11 AA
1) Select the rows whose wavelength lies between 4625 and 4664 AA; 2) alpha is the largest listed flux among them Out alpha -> 13.25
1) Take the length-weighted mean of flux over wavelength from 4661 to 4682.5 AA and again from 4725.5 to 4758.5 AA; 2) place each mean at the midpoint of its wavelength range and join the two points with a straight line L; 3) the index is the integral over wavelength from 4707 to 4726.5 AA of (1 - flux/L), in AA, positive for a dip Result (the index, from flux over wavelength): -0.3 AA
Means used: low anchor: 10.1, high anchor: 10.5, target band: 10.5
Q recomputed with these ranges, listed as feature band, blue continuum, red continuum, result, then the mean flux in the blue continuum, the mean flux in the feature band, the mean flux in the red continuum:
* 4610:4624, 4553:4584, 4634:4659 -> -1.4 AA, 10.1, 11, 9.97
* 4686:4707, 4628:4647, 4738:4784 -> -2.1 AA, 10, 10.9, 9.82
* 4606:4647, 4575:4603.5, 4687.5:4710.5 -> 1.3 AA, 10.4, 10.2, 10.9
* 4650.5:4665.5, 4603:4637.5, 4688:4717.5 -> 0.3 AA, 10.4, 10.5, 11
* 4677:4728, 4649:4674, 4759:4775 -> -3.6 AA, 10.3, 10.6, 9.25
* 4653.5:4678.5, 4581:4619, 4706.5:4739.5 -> 0.4 AA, 10.4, 10.3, 10.5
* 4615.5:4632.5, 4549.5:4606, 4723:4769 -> -0.1 AA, 10.3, 10.3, 10.2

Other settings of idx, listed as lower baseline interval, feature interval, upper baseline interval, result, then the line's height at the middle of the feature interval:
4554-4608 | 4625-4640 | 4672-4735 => 0.8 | 10.4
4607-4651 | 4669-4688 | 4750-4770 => -0.2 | 10.2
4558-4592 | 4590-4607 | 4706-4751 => -0.2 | 10.2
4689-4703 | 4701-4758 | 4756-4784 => -2.4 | 10.1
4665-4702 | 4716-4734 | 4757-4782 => -0.6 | 9.96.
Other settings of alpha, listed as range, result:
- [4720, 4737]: 12.98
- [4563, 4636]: 13.51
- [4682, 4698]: 13.78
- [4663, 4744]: 14.26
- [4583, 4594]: 12.57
